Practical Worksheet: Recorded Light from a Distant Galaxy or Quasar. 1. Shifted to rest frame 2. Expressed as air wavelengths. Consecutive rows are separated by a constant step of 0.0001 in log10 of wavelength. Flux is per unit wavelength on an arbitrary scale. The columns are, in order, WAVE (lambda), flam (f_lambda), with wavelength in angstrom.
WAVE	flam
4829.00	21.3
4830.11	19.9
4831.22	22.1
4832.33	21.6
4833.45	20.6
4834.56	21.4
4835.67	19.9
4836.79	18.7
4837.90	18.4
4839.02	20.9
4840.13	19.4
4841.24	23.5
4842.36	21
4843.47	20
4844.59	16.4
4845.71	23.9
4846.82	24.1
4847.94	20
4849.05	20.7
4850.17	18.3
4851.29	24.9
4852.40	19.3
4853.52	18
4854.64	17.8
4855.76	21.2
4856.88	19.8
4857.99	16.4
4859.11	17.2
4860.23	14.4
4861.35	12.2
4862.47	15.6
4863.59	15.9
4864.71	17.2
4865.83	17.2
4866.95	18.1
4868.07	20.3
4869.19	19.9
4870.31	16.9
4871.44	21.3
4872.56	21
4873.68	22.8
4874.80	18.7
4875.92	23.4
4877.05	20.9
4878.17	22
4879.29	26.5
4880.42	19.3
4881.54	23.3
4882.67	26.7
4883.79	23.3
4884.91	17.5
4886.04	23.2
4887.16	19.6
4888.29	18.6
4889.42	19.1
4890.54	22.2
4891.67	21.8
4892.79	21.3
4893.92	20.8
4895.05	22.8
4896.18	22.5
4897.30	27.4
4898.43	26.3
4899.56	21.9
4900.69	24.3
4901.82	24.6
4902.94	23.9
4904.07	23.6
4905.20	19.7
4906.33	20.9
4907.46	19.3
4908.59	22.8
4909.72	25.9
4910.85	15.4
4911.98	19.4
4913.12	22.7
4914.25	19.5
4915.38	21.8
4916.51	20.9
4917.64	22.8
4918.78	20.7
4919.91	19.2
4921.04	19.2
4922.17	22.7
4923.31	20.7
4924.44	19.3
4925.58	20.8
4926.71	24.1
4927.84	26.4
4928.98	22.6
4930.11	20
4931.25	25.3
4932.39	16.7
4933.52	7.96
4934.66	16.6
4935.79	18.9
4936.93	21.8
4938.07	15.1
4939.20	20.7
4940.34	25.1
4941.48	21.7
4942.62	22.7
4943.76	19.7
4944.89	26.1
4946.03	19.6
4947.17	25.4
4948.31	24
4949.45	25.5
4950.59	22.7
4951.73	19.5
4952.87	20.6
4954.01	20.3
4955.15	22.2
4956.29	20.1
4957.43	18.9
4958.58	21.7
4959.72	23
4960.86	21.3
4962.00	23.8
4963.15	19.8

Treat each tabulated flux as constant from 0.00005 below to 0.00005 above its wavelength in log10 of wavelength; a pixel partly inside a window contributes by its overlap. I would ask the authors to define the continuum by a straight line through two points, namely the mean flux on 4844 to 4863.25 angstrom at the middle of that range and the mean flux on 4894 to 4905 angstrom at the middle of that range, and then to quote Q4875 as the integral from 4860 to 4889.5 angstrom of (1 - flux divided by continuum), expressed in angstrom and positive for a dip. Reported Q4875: 1.8 angstrom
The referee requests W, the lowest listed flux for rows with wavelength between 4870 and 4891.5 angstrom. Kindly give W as 16.9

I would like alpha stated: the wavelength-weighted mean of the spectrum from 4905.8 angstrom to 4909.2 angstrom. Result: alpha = 21.1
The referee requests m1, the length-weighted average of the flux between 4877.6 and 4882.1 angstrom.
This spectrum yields 22.8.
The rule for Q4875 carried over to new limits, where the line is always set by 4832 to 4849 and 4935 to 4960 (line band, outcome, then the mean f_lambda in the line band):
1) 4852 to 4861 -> 1.26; 17.8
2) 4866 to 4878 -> 0.36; 20.3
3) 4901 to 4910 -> -0.57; 22.5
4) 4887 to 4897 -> -0.05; 21.2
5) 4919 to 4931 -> -0.13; 21.6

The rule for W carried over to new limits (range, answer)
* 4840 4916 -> 12.2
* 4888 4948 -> 7.96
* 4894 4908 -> 19.3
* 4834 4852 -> 16.4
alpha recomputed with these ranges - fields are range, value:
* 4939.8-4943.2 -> 23.1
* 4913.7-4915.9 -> 20.7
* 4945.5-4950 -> 23.6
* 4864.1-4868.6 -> 18.2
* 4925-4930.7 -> 22.8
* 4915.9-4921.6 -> 20.6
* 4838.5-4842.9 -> 21.2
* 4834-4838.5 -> 19.6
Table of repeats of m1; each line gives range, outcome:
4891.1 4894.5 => 21.3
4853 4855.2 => 17.9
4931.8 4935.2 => 13.8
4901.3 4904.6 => 24.1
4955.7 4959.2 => 20.3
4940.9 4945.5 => 22.5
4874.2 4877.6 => 21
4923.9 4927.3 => 21.5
